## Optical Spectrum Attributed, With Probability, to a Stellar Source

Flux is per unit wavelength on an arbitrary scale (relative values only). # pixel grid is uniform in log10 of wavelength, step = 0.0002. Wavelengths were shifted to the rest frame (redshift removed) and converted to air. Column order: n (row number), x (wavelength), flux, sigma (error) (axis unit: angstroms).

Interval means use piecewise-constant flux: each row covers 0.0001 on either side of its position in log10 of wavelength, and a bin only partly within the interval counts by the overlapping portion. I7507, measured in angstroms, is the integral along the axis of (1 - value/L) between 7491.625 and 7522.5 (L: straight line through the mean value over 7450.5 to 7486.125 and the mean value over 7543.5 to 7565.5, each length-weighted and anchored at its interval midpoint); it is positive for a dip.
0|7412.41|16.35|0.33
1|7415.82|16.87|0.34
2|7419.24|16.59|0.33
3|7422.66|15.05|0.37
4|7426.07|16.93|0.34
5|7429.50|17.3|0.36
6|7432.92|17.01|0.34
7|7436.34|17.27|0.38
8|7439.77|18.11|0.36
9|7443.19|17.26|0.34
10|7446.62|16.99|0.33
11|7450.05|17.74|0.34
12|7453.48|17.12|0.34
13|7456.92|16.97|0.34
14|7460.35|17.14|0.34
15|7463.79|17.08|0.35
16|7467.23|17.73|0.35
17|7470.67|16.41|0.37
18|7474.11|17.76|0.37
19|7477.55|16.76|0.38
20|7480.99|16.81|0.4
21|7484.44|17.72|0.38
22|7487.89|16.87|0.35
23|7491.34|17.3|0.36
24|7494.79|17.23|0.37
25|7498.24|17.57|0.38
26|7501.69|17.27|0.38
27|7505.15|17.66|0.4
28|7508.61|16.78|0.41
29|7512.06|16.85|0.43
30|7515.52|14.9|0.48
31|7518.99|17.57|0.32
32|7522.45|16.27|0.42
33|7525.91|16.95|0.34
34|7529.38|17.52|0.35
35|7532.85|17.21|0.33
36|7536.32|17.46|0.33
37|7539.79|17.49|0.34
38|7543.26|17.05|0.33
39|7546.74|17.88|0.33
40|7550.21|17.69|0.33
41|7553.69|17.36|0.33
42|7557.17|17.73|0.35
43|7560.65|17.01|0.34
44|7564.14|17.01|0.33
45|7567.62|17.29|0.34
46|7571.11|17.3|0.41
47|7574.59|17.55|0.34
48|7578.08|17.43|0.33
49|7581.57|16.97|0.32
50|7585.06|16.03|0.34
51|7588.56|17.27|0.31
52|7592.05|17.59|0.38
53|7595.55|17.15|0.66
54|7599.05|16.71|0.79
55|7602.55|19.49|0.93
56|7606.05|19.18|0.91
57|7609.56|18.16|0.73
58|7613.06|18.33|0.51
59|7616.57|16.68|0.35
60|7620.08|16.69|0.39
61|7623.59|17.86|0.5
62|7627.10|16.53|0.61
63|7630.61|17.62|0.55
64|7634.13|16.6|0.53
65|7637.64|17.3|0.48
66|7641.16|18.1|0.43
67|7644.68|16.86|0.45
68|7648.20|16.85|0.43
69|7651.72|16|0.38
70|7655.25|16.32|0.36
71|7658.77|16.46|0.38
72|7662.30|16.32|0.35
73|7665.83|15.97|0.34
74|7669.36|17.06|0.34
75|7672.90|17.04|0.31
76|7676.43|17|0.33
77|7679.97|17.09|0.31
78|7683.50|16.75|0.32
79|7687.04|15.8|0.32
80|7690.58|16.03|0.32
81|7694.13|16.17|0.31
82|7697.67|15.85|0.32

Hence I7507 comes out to 0.59 angstroms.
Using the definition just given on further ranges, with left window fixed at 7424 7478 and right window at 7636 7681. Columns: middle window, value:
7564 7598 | -0.4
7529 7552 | -0.6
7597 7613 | -1.4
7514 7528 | 0.5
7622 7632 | -0.3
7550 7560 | -0.3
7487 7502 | -0.1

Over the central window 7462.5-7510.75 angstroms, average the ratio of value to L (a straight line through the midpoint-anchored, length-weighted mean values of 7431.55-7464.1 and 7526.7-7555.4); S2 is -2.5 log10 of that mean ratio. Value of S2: 0.01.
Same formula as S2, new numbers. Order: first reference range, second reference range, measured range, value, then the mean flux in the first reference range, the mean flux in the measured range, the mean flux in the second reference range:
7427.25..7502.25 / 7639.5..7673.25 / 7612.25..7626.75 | -0.03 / 17.2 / 17.2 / 16.7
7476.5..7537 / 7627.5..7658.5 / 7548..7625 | -0.03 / 17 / 17.5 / 16.9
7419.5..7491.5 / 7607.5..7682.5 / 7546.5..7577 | -0.02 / 17.1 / 17.4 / 17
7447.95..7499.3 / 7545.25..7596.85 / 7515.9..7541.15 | 0.01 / 17.2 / 17.1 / 17.3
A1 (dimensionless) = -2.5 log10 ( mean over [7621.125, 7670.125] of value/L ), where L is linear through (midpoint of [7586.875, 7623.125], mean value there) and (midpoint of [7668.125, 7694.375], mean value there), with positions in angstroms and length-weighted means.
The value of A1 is 0.02 mag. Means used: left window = 17.7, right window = 16.6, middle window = 16.8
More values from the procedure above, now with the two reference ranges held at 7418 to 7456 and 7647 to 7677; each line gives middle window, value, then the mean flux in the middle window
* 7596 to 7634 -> -0.06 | 17.7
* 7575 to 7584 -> -0.03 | 17.2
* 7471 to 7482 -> -0.01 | 17.1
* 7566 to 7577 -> -0.04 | 17.4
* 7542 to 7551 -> -0.05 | 17.6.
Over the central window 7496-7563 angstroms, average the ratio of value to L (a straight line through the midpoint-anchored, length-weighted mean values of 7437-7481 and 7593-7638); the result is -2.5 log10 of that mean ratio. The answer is 0.01 mag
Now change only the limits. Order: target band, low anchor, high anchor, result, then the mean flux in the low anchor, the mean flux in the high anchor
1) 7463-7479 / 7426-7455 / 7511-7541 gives 0.00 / 17.3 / 16.9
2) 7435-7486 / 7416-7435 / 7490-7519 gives -0.03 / 16.6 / 17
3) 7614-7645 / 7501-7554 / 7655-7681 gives -0.03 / 17.1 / 16.7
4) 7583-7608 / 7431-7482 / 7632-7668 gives -0.05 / 17.2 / 16.7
